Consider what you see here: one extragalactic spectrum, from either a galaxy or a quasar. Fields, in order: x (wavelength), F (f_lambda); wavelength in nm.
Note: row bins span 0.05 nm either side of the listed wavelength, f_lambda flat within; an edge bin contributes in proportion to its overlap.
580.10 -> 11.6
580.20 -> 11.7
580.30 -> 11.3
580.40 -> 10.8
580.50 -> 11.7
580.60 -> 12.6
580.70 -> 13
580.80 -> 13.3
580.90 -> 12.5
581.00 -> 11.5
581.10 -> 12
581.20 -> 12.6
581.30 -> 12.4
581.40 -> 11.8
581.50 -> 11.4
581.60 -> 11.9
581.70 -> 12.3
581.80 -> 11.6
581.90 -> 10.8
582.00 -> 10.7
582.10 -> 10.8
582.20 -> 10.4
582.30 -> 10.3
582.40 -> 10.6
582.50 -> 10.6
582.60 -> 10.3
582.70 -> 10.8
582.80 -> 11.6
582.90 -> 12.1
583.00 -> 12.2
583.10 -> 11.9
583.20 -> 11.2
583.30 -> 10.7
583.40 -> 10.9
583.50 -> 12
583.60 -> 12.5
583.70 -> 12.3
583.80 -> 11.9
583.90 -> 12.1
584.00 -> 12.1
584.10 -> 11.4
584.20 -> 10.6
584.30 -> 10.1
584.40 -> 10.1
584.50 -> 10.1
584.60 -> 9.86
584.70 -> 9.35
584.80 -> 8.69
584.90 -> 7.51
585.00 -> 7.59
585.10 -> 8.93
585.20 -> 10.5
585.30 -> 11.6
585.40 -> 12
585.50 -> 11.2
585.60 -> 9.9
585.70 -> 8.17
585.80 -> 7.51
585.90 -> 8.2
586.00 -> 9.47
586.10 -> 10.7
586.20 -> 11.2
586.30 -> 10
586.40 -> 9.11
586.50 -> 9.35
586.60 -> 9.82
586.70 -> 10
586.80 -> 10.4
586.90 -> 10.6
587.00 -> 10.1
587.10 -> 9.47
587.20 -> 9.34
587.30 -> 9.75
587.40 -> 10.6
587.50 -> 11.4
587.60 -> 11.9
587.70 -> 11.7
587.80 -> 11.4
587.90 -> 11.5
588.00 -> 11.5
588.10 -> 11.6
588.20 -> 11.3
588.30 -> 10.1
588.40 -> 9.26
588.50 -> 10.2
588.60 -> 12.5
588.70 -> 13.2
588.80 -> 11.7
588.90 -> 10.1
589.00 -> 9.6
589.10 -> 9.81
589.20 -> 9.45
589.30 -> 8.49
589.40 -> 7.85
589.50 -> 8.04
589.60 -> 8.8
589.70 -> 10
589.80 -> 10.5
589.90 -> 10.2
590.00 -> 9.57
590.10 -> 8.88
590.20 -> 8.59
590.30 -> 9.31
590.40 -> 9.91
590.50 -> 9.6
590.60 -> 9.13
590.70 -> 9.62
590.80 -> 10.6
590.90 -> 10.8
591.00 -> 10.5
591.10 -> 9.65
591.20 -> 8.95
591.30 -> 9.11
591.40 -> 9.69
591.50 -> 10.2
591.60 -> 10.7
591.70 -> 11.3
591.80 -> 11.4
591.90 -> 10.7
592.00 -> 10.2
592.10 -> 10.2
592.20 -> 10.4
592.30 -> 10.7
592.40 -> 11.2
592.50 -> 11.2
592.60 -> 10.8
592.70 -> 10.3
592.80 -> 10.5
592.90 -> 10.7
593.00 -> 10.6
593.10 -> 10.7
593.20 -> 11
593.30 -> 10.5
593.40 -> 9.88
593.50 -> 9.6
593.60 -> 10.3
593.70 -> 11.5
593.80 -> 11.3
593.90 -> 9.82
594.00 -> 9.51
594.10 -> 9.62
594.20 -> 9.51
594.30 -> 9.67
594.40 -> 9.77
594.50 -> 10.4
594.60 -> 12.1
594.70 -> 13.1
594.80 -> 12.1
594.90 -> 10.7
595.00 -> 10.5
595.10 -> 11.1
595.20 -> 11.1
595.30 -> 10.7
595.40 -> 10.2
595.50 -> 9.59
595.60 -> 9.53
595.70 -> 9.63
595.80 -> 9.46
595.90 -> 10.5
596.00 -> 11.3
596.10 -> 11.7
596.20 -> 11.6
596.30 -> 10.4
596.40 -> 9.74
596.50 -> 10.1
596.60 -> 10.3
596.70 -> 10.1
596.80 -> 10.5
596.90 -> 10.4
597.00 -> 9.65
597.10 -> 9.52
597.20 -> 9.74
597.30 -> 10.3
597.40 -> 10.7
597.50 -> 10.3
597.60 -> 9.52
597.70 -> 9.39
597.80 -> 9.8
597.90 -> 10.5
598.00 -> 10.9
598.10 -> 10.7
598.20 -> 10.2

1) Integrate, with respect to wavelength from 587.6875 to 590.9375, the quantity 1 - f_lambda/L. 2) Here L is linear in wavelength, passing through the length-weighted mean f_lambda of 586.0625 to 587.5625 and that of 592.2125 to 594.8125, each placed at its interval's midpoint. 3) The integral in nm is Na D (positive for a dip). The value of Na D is 0.06 nm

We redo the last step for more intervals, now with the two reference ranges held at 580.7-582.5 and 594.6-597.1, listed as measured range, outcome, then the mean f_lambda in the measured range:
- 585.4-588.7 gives 0.25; 10.4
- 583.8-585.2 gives 0.17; 9.97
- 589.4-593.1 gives 0.29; 10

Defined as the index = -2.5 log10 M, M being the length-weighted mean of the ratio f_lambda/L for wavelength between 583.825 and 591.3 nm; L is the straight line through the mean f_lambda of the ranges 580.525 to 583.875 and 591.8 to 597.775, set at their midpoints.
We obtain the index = 0.109 mag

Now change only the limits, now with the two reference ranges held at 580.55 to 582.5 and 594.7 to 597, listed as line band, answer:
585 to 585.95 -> 0.18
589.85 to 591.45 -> 0.14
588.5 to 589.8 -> 0.11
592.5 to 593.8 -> 0.02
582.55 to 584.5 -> 0.01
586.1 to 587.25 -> 0.13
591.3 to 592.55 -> 0.03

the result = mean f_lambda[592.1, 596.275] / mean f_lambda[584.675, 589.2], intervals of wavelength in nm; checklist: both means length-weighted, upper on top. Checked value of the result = 1.0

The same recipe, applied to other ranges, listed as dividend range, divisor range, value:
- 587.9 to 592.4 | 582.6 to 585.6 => 0.94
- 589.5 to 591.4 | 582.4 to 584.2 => 0.83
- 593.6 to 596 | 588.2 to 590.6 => 1.07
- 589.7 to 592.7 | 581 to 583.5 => 0.89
